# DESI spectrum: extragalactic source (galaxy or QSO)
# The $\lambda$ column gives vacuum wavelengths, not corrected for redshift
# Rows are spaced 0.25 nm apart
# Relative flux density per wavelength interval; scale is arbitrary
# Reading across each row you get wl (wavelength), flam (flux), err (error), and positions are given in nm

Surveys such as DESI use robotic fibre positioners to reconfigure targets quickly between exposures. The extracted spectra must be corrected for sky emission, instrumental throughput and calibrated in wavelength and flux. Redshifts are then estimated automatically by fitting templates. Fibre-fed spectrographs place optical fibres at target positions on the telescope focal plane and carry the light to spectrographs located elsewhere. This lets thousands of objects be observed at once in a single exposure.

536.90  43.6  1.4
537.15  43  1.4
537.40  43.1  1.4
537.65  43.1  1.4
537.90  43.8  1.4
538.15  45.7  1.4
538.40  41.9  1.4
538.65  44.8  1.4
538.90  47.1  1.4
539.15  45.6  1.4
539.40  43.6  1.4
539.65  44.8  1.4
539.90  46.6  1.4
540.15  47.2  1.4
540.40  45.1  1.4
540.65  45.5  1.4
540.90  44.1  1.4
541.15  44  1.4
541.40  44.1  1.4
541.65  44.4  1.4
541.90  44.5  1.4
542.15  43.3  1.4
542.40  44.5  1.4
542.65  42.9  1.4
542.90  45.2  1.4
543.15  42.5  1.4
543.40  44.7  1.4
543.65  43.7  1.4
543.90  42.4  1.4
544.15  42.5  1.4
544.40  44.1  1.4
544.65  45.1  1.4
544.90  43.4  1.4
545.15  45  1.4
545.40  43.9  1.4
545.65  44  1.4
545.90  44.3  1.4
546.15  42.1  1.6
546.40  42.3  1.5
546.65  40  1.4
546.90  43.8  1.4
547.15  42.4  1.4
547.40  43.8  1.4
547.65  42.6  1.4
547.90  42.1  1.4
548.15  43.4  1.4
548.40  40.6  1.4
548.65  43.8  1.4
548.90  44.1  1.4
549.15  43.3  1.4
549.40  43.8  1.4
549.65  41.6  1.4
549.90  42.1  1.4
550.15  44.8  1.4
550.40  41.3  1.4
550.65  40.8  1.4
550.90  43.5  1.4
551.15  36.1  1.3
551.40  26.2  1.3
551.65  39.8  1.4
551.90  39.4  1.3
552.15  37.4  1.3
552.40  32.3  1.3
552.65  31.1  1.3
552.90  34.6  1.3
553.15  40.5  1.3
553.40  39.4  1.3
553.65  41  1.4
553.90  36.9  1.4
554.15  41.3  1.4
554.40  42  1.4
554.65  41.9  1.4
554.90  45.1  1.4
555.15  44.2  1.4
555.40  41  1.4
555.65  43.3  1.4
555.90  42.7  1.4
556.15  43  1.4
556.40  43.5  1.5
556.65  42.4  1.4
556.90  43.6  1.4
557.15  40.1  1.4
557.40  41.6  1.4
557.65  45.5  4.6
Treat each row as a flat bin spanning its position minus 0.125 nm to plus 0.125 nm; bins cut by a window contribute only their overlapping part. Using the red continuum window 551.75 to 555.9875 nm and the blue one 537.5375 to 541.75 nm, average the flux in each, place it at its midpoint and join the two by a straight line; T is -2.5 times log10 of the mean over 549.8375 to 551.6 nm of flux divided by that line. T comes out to 0.04 mag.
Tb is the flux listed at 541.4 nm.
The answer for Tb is 44.1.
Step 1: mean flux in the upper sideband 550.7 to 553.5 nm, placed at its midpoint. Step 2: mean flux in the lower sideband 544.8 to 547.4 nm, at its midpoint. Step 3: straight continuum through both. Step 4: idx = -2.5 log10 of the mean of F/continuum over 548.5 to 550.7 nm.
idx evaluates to -0.096 mag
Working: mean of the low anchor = 43.2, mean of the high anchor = 36.5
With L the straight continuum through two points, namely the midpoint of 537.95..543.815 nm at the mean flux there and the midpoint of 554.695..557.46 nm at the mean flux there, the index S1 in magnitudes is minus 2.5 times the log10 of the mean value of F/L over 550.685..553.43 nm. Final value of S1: 0.19 mag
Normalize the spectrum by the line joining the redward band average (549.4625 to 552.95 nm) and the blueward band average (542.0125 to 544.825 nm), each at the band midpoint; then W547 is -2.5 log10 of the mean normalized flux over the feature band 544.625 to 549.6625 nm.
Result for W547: -0.05 mag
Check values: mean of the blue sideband 43.7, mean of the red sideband 38.1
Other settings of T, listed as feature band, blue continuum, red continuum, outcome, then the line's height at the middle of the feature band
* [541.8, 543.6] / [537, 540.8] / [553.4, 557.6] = 0.00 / 44.1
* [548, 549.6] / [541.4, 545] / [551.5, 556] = -0.04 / 41.6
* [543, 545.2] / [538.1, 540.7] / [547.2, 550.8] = 0.01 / 44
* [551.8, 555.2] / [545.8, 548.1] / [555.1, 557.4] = 0.10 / 42.6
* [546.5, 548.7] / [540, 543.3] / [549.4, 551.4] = -0.02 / 41.9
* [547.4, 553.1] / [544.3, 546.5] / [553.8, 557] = 0.09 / 43.1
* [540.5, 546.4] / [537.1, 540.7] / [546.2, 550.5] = 0.00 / 43.8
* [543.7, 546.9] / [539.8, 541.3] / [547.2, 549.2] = 0.01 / 43.9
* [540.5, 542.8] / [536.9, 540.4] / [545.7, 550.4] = 0.00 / 44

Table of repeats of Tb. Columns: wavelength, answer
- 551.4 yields 26.2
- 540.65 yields 45.5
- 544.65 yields 45.1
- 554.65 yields 41.9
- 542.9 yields 45.2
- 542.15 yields 43.3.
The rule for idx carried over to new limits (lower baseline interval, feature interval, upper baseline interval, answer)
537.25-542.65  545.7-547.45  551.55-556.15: -0.011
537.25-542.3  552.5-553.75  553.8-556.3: 0.146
